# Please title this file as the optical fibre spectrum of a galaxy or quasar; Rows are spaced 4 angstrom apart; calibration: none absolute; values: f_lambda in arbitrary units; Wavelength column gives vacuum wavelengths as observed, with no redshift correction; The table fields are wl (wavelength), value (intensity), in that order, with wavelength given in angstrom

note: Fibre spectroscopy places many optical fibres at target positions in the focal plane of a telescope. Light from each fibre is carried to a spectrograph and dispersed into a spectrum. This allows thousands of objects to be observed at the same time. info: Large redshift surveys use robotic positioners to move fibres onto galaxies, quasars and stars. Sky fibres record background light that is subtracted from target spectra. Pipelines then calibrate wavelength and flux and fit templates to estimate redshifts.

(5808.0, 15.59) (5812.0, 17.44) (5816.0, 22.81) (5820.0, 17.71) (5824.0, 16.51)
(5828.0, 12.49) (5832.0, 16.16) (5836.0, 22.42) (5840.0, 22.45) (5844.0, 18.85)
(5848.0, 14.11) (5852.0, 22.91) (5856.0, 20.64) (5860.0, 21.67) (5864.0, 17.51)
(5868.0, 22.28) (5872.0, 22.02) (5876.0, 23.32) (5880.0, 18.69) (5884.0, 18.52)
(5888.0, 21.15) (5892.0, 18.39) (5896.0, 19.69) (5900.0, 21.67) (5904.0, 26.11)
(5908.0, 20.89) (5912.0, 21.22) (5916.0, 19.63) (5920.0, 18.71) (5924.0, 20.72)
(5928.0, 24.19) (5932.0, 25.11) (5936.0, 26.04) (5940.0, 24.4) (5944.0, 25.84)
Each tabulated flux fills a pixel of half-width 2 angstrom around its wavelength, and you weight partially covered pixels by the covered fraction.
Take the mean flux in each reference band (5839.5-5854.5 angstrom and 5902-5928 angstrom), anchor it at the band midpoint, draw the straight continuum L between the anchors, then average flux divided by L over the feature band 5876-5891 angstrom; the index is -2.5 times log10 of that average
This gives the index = 0.030 mag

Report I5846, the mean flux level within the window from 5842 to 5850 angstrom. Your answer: 16.5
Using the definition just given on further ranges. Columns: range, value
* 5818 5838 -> 17.1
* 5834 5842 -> 22.4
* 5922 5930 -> 22.5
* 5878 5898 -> 19.3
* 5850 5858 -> 21.8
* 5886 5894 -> 19.8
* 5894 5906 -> 22.5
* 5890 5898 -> 19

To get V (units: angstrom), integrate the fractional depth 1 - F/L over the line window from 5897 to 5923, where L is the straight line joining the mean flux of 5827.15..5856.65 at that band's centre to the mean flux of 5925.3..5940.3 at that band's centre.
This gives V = 2.2 angstrom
